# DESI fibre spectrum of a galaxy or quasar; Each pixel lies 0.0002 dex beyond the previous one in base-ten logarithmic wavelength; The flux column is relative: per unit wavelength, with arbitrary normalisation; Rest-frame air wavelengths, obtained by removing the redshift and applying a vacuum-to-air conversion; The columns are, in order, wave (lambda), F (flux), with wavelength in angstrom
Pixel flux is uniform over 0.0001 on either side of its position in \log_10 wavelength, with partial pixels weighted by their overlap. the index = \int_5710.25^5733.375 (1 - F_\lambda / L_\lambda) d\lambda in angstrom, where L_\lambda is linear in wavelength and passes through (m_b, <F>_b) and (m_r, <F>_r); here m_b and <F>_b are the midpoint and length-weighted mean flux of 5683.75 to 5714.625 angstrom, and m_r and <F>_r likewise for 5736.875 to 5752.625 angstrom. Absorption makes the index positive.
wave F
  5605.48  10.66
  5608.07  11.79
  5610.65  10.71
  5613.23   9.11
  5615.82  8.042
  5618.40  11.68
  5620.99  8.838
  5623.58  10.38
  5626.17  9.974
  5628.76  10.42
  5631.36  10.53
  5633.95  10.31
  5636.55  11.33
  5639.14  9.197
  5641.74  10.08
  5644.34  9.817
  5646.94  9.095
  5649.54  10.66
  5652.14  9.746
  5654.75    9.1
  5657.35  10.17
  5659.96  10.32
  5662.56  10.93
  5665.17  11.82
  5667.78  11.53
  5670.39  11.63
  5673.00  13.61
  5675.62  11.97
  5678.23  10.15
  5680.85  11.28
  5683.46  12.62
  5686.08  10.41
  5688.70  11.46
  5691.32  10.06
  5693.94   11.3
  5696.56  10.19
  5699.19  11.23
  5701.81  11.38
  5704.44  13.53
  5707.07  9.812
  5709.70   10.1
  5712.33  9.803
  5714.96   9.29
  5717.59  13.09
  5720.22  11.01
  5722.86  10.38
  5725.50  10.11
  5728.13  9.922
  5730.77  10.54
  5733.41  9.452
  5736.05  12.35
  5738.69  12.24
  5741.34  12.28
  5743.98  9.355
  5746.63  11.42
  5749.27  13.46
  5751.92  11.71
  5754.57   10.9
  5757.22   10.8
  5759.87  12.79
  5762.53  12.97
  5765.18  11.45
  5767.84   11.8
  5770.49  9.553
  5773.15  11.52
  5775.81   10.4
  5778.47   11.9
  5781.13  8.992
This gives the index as 1.8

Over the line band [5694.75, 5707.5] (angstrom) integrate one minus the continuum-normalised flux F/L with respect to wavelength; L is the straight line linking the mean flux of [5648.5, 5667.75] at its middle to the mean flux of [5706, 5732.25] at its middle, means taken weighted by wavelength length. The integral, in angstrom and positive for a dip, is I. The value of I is -1.1 angstrom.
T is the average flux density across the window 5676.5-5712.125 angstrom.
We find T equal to 11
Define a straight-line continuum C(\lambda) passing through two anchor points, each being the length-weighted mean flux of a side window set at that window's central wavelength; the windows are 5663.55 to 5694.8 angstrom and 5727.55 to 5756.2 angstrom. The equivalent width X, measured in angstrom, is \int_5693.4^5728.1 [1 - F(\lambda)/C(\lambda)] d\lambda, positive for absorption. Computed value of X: 1.7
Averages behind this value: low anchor 11.5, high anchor 11.3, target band 10.8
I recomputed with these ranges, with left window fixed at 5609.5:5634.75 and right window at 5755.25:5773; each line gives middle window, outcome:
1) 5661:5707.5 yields -3.3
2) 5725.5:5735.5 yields 0.9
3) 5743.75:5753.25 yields -0.3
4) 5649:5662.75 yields 0.4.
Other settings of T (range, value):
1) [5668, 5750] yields 11.1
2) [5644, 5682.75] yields 10.8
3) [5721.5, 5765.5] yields 11.3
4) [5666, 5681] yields 11.7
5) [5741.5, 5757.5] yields 11.4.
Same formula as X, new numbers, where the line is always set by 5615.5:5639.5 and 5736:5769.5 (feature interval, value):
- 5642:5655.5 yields 0.93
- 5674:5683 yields -0.44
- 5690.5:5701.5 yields 0.27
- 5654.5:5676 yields -1.28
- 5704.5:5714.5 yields 0.81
